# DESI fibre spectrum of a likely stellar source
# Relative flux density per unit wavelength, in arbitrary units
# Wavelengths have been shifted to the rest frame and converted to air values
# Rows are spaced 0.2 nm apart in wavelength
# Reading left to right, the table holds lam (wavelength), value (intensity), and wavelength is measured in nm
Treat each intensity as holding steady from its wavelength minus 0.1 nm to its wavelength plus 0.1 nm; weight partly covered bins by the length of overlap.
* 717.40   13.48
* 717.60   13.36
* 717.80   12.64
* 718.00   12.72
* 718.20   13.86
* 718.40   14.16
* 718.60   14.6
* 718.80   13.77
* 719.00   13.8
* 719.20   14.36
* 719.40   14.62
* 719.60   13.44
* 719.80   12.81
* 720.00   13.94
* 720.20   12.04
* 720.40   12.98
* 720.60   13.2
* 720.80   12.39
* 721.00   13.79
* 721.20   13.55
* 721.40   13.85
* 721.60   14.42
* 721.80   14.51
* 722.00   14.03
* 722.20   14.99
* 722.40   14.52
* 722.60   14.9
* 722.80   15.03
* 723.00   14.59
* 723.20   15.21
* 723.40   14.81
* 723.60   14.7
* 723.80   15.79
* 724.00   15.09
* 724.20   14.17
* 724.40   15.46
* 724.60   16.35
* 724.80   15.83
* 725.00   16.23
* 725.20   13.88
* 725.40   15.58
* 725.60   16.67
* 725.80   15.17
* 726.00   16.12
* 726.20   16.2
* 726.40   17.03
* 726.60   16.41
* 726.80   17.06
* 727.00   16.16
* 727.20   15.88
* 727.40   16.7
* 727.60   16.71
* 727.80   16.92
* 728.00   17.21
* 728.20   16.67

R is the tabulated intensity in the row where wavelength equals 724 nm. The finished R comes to 15.09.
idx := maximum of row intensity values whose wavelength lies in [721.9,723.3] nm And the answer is 15.21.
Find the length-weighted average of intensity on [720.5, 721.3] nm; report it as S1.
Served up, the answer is 13.2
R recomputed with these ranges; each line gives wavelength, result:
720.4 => 12.98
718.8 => 13.77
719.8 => 12.81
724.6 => 16.35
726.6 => 16.41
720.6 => 13.2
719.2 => 14.36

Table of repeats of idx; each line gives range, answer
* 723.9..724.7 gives 16.35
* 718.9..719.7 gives 14.62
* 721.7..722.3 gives 14.99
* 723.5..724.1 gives 15.79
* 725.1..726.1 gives 16.67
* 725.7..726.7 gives 17.03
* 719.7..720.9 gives 13.94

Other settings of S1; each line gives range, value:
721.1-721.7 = 13.9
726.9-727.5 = 16.2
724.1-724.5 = 14.8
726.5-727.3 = 16.4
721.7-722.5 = 14.5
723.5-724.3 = 14.9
